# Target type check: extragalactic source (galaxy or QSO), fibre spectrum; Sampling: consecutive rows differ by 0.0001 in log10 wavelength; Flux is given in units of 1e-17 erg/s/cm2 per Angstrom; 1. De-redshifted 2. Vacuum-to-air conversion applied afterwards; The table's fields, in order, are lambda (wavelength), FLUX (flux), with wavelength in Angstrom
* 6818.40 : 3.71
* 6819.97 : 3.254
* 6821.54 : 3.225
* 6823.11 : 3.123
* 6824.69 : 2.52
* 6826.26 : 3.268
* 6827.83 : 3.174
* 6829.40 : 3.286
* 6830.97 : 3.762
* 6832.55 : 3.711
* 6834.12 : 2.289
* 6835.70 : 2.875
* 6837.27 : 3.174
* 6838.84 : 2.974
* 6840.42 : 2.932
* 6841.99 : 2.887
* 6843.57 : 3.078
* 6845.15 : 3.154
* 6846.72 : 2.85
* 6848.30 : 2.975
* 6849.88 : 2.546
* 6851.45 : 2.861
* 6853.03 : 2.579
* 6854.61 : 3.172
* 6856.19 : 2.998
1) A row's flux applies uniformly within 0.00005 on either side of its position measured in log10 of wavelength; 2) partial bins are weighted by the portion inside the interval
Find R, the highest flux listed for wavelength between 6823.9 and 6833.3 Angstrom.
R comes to 3.762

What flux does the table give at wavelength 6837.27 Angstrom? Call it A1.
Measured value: 3.174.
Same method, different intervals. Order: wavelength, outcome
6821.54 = 3.225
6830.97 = 3.762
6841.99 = 2.887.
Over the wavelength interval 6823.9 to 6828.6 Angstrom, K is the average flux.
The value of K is 2.99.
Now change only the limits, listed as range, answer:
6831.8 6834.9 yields 3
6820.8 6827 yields 3.03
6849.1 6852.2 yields 2.71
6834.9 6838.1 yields 3.02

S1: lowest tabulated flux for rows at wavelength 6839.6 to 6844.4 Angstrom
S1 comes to 2.887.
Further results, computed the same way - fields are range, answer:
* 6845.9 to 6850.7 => 2.546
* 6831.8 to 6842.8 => 2.289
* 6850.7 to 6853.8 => 2.579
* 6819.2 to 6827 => 2.52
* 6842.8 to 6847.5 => 2.85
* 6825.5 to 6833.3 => 3.174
